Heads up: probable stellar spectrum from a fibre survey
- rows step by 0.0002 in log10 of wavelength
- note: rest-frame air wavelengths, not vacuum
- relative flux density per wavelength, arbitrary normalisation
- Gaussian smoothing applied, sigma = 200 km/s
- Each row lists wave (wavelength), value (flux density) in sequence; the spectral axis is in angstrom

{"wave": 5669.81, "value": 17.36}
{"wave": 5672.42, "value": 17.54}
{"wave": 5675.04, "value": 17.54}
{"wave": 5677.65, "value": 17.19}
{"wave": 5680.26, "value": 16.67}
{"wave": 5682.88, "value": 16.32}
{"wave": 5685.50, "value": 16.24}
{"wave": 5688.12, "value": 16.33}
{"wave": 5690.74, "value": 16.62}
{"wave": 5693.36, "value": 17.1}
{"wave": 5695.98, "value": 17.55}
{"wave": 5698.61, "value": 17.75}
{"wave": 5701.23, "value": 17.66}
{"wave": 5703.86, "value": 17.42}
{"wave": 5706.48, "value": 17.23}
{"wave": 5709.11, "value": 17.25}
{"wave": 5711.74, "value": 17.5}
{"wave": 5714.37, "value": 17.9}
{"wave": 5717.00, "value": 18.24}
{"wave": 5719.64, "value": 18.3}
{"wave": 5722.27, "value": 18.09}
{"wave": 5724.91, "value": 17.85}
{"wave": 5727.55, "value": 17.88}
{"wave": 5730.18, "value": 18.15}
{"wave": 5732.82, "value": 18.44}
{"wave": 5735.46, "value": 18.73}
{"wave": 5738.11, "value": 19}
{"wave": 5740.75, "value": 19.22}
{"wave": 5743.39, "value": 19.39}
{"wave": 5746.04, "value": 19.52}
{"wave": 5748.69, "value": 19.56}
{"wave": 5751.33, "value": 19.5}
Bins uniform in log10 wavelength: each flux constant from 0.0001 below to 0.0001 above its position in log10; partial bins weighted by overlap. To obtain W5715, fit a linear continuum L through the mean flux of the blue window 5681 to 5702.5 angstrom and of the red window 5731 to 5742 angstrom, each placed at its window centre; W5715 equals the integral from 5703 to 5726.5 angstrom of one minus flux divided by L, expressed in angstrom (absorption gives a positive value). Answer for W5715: 0.2 angstrom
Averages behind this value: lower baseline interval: 16.9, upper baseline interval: 18.8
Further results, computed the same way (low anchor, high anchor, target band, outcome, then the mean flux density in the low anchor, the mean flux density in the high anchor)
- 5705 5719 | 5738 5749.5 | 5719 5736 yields 0.3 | 17.7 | 19.4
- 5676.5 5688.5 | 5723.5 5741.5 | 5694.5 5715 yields -0.1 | 16.6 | 18.4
